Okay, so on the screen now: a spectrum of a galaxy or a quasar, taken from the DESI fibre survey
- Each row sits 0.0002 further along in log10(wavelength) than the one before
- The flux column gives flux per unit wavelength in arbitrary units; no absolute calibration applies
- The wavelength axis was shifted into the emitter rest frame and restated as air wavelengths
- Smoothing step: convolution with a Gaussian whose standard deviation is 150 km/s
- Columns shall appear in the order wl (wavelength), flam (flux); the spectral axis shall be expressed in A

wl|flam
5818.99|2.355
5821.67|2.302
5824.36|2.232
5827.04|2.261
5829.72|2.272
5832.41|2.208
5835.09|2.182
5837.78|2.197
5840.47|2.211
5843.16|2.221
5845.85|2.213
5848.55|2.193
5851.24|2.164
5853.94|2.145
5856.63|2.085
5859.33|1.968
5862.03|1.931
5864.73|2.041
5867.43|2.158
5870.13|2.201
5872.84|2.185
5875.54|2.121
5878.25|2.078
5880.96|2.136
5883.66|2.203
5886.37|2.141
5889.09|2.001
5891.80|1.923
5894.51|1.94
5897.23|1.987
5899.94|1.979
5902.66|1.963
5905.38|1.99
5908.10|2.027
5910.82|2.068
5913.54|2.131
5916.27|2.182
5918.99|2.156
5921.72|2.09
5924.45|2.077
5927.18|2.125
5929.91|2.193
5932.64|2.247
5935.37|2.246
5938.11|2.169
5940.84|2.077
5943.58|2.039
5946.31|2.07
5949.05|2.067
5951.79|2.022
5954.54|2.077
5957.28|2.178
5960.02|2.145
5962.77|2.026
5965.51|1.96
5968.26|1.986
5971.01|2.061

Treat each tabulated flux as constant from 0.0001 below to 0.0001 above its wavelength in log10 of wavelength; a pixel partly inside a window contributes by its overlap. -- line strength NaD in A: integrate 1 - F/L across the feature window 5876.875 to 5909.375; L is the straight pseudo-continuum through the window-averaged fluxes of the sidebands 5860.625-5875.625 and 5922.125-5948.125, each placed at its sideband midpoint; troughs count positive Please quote 1.31 A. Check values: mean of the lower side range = 2.1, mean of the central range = 2.03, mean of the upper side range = 2.14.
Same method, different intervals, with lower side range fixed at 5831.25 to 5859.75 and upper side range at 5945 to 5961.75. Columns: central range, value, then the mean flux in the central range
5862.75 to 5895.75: 0.82 A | 2.09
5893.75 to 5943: 0.54 A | 2.09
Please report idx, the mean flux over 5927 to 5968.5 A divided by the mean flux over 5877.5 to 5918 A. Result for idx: 1.03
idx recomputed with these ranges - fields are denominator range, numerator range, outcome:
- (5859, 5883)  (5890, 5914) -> 0.95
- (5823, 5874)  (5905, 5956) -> 0.98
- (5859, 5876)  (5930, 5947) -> 1.03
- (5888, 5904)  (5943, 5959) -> 1.06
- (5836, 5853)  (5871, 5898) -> 0.94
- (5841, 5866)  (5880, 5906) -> 0.96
